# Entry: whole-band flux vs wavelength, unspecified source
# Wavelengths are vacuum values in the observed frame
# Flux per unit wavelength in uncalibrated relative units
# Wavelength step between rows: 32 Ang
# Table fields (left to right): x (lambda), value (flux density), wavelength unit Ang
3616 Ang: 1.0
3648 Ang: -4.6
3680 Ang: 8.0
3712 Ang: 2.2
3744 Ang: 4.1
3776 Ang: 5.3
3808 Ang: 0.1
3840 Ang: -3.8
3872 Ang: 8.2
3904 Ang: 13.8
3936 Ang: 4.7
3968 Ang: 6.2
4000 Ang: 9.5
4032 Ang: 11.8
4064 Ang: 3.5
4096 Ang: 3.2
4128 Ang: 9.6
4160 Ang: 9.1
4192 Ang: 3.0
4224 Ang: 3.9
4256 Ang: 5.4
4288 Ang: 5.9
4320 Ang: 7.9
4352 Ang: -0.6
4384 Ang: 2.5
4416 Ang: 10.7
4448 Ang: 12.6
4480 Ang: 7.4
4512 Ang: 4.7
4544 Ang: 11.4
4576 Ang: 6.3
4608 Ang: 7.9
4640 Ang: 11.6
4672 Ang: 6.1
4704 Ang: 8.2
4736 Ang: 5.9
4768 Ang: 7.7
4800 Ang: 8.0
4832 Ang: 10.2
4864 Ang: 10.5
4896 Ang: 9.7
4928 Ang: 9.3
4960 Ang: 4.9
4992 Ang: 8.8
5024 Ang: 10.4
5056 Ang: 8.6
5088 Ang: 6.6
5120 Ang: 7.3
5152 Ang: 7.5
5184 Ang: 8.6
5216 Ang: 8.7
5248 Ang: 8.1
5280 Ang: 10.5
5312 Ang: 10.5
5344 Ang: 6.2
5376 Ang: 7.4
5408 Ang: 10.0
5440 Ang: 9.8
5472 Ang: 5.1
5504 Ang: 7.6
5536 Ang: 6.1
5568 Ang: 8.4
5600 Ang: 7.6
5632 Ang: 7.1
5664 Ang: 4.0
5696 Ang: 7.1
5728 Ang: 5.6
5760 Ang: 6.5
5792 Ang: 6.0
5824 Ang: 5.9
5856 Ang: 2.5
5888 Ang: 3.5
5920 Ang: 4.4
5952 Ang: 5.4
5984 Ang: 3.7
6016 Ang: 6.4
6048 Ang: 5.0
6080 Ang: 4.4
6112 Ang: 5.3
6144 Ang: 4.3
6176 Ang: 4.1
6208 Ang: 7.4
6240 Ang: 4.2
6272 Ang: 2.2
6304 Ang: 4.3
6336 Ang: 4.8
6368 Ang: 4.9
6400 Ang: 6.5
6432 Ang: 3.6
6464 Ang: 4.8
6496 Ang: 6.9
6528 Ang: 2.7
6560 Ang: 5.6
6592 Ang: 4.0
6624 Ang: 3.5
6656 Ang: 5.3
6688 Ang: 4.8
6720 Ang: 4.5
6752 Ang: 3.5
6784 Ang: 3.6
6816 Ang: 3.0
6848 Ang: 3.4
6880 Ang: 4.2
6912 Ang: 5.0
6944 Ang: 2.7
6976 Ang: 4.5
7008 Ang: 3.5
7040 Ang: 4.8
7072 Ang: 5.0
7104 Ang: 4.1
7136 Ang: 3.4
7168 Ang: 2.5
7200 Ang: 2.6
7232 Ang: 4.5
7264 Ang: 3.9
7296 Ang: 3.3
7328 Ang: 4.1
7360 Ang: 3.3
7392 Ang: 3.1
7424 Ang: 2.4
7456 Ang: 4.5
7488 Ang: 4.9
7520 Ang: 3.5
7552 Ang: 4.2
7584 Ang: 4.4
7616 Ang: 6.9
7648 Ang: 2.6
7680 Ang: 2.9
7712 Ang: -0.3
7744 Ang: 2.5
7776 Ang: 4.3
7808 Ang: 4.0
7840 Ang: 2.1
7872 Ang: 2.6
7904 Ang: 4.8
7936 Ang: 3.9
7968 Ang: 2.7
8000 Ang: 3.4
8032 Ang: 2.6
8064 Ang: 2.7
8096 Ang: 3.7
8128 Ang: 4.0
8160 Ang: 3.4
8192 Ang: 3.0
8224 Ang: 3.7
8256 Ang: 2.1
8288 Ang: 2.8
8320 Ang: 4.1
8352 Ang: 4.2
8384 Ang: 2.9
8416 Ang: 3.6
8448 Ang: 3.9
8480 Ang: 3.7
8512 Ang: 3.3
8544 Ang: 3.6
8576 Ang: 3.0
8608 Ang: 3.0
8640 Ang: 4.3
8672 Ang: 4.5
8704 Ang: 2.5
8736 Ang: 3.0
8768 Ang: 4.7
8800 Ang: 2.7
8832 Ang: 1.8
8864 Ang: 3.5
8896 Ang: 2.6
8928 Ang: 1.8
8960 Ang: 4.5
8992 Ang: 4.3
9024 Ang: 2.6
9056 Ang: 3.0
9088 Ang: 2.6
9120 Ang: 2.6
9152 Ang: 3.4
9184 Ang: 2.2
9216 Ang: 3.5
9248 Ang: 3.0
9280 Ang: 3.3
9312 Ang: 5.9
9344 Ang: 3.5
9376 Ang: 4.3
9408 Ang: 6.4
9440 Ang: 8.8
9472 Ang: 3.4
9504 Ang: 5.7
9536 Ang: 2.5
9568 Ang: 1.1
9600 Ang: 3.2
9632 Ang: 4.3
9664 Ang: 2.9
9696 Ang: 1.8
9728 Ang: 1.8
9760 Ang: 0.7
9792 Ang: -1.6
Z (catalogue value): 0.18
